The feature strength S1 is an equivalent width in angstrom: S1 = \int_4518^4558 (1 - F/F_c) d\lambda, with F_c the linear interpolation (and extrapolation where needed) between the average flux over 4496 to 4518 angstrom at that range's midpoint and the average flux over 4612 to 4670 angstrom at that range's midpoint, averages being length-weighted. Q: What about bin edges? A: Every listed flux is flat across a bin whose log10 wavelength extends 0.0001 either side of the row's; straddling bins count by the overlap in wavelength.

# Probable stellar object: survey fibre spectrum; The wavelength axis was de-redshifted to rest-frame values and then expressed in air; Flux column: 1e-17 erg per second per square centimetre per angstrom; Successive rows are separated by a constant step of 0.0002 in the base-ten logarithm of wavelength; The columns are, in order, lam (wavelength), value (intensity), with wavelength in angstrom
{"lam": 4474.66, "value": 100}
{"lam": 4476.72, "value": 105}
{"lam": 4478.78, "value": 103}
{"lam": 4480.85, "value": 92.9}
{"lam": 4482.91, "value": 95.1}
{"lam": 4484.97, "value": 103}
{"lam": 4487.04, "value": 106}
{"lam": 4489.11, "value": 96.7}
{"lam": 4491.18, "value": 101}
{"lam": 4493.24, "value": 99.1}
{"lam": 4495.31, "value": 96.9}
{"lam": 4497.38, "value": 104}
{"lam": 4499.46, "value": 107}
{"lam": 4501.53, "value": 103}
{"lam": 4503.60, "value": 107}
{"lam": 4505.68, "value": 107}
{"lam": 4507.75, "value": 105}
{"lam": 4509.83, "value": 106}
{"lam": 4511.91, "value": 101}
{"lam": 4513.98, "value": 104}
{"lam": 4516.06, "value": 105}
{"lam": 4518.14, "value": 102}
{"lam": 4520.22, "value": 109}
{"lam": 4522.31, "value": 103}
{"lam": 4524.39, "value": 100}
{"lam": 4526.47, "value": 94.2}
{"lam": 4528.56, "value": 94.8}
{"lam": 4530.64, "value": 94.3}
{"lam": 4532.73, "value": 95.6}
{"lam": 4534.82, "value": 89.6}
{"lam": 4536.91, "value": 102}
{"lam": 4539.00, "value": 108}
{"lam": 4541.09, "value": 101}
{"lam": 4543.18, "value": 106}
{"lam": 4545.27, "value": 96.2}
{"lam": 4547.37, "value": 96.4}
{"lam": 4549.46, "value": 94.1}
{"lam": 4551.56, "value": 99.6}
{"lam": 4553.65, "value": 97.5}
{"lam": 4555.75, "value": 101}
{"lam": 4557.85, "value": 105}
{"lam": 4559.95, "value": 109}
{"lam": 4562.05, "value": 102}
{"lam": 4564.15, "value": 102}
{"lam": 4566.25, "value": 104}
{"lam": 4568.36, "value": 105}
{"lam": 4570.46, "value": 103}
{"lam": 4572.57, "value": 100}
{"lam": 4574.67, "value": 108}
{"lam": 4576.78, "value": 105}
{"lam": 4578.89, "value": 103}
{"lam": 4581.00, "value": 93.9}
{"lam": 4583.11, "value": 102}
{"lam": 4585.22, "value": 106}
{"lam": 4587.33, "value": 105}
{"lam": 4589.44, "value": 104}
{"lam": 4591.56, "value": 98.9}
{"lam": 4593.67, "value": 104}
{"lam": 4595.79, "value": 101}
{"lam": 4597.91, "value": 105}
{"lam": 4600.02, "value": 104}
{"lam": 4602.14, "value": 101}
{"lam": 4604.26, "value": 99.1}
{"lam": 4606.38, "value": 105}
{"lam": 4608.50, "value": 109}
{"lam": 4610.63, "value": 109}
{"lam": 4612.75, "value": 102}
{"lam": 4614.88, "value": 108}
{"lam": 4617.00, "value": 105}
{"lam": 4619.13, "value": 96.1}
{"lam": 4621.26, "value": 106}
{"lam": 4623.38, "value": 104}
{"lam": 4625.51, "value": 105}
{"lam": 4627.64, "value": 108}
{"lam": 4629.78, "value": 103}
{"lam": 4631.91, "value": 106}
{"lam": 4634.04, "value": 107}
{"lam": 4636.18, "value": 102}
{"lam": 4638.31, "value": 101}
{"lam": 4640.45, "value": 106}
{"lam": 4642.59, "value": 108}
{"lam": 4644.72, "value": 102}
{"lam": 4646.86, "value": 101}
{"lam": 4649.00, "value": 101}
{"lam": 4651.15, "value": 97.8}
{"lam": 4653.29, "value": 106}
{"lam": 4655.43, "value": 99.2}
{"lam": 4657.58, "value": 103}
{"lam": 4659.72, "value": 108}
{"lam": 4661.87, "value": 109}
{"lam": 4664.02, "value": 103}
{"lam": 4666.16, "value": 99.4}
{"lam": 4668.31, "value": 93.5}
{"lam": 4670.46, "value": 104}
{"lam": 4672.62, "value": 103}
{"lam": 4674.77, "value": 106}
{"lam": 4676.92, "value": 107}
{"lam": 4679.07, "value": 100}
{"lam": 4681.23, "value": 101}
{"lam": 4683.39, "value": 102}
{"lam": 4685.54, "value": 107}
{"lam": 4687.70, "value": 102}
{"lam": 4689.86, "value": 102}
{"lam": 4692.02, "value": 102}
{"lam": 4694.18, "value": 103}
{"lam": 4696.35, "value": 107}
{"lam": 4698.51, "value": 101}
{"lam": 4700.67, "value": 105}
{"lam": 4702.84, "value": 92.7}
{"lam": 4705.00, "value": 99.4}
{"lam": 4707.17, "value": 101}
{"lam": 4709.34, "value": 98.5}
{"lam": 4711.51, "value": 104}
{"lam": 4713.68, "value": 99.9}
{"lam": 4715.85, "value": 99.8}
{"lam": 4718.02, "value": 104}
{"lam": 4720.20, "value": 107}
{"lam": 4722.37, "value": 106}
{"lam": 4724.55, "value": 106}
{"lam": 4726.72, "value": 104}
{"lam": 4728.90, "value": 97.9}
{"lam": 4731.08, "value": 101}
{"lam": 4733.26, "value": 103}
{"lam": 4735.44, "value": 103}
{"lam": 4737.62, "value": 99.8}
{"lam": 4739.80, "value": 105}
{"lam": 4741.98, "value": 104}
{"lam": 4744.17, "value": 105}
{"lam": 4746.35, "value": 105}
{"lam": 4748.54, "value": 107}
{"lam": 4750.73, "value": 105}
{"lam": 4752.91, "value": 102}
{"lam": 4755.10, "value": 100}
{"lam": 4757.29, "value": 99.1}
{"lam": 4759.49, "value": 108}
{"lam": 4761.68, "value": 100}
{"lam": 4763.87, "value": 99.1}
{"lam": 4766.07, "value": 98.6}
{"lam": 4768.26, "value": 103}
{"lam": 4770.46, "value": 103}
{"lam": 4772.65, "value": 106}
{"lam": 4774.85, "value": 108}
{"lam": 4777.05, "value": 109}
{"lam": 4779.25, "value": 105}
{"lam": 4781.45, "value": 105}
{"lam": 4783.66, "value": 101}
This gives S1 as 1.9 angstrom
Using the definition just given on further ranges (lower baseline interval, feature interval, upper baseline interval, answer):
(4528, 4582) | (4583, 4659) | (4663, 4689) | -1.55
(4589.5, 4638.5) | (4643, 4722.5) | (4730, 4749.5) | 1.08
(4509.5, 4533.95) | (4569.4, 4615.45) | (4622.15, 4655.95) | -0.45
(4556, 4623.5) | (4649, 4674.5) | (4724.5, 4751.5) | 0.26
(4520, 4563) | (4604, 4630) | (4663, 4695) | -0.93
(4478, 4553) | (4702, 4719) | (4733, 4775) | 0.44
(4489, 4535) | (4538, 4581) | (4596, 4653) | 0.15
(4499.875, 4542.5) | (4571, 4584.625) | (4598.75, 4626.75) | 0.14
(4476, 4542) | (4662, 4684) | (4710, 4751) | 0.14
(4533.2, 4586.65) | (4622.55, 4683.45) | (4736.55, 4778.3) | -0.51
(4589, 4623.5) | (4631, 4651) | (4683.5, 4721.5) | -0.08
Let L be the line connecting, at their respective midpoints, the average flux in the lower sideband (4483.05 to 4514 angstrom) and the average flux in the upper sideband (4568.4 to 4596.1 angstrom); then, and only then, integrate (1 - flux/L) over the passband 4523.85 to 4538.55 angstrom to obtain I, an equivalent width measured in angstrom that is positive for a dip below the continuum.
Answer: 0.96 angstrom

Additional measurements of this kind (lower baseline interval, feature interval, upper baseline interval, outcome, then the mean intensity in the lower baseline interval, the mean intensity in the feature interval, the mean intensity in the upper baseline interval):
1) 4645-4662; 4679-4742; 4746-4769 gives 0.1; 103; 102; 102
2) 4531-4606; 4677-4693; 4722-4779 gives 0.0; 102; 103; 103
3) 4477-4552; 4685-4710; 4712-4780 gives 0.3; 101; 102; 103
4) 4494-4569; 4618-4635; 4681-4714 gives -0.5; 102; 104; 102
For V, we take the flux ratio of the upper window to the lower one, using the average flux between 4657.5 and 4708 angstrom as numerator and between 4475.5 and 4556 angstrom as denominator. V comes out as 1.0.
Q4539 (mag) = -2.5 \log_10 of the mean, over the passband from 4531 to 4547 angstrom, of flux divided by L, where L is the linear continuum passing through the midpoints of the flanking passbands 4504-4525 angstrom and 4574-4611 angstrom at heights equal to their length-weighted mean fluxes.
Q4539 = 0.05 mag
